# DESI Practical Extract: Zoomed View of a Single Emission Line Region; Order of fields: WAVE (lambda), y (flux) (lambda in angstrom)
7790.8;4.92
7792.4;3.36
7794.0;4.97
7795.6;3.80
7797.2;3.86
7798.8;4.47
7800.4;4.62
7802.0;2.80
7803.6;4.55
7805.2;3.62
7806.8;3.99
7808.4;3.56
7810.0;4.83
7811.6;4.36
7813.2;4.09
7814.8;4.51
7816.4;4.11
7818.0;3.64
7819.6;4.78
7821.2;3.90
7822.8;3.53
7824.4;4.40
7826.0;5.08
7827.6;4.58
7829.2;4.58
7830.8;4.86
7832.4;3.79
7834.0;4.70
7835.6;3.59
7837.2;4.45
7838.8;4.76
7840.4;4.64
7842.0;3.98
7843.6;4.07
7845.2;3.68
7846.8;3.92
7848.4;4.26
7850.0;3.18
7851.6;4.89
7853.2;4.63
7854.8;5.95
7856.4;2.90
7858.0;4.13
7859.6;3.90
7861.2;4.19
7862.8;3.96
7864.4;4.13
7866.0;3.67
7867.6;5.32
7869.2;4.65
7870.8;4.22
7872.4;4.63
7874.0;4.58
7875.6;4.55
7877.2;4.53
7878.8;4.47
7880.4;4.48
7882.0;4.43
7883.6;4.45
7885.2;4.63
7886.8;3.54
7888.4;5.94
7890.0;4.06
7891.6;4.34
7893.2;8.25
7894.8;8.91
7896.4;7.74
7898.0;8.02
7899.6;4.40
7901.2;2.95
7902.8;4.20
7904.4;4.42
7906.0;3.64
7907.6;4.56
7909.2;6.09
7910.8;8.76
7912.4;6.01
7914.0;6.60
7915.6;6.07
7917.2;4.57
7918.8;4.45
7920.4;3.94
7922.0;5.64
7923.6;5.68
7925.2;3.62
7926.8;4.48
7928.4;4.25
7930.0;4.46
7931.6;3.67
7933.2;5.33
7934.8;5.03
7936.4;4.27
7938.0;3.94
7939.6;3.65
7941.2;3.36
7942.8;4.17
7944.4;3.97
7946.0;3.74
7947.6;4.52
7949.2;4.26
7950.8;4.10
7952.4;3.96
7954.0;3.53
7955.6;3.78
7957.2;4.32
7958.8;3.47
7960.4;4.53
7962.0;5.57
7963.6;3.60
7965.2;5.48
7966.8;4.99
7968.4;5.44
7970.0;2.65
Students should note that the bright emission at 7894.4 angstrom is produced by [S II]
